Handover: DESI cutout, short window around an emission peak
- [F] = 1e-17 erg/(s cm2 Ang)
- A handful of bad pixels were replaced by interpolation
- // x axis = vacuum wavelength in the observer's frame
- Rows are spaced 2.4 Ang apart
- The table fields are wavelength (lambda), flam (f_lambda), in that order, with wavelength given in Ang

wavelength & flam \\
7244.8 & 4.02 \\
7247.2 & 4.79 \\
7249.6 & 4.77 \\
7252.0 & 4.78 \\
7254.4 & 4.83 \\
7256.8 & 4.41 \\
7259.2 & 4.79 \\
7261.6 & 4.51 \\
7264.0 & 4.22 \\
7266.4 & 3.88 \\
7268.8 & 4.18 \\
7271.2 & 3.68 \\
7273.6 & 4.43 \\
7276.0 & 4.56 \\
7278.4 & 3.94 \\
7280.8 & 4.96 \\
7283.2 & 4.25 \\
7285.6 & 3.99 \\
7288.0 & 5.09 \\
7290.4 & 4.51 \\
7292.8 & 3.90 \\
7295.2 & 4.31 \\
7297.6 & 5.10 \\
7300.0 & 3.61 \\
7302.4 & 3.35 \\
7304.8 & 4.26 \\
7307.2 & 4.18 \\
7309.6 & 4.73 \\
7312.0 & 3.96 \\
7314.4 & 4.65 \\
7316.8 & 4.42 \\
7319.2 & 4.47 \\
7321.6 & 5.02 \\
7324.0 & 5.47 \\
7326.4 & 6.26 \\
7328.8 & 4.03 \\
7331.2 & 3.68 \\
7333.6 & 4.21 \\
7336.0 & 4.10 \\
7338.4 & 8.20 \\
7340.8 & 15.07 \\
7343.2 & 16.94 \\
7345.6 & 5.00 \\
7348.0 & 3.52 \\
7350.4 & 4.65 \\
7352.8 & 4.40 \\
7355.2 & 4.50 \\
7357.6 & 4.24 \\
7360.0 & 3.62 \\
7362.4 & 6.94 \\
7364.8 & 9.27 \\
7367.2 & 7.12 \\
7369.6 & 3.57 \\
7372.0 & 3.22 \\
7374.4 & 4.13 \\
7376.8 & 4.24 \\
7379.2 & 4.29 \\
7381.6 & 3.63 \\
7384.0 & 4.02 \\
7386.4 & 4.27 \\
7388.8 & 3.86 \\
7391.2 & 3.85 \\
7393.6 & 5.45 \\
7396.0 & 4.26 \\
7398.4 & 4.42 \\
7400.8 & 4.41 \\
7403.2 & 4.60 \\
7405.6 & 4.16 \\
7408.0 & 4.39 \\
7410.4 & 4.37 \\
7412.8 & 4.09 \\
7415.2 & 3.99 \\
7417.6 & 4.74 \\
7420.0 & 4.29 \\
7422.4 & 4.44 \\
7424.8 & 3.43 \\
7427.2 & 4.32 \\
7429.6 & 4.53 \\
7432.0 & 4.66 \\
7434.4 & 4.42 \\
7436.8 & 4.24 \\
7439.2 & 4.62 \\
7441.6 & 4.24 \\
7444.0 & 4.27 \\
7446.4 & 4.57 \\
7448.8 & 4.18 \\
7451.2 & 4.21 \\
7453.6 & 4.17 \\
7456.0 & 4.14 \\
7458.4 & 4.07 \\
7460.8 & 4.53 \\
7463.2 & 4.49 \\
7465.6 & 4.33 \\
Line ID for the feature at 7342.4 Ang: H-alpha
